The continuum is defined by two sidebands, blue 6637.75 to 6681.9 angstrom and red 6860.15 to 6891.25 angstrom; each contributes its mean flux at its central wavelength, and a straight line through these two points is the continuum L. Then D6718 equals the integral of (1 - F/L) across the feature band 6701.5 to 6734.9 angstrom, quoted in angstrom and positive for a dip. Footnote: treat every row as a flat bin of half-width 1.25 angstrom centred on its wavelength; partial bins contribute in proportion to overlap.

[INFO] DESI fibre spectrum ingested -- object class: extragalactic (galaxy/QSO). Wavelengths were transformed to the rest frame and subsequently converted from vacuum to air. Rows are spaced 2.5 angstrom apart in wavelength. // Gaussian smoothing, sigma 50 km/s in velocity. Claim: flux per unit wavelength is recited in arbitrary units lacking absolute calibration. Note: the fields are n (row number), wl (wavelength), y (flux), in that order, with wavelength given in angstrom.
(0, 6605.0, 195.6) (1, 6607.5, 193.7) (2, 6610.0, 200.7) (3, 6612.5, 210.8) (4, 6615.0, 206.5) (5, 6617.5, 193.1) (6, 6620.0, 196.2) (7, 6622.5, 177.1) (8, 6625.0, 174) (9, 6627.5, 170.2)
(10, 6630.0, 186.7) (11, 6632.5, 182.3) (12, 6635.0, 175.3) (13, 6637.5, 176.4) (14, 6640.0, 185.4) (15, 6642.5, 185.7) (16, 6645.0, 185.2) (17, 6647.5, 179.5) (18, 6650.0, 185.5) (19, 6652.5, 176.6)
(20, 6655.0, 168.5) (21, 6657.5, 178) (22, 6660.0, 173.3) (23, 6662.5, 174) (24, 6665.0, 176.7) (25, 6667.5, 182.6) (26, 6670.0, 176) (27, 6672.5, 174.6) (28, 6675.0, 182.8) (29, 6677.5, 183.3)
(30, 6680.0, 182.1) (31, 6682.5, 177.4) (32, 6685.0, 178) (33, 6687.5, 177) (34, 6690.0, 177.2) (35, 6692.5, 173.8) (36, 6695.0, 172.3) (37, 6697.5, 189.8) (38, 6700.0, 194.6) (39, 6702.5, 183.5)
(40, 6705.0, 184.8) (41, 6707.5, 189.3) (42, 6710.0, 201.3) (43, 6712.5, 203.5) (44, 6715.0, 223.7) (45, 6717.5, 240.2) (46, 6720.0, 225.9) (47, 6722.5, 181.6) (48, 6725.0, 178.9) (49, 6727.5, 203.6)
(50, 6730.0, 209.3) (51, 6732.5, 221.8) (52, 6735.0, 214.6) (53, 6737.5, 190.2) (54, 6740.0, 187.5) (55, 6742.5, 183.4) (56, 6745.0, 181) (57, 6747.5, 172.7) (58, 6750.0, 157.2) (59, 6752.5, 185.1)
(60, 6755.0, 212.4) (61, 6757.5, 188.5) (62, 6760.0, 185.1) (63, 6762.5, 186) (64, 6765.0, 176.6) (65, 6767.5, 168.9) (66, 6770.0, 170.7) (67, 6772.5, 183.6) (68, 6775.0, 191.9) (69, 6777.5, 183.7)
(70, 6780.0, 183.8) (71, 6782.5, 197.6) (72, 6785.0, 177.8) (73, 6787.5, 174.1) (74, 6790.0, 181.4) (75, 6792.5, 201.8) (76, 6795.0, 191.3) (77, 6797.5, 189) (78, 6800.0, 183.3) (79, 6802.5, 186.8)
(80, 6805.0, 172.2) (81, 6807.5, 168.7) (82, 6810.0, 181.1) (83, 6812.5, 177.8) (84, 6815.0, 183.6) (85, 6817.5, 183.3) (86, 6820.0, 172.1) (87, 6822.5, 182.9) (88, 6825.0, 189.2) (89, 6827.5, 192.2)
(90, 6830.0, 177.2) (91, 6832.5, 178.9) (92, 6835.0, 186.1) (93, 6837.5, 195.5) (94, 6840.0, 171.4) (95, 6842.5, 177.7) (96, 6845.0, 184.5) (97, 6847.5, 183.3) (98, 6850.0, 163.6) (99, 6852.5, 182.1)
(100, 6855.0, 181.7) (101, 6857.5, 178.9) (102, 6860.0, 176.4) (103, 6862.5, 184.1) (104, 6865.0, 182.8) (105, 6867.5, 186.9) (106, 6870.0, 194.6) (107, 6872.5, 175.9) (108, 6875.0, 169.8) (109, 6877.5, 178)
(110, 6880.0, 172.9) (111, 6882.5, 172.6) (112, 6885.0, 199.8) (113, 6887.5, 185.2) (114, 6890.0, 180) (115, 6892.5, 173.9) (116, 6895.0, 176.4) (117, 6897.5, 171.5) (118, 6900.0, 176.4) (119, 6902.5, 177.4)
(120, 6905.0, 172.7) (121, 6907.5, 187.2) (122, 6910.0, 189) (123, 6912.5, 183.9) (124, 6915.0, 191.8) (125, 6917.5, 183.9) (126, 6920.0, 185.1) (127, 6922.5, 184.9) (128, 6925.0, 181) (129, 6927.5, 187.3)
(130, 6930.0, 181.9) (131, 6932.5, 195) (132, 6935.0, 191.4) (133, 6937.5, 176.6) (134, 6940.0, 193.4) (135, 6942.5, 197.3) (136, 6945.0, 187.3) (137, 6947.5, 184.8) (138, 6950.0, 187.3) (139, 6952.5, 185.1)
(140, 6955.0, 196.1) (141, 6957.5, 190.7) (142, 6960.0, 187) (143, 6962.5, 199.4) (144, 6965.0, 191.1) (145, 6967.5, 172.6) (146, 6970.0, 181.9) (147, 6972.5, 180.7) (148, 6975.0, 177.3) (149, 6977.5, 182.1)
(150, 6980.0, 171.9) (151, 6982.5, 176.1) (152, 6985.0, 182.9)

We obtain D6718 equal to -4.5 angstrom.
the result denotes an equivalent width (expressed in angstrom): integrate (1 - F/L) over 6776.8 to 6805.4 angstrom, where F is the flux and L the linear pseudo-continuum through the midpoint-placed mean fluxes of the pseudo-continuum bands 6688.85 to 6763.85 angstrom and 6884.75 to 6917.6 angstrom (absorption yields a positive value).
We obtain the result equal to 0.49 angstrom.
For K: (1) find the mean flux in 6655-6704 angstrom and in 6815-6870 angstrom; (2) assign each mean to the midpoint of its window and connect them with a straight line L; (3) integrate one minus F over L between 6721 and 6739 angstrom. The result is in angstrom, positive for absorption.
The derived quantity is -2.0 angstrom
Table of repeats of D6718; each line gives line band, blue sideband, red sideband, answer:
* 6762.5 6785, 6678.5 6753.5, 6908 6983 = 0.9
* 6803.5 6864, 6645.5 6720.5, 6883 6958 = 1.6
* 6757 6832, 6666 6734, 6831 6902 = 0.9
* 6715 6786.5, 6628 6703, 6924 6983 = -3.8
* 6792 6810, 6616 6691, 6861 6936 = -0.2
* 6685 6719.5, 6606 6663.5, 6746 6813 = -1.9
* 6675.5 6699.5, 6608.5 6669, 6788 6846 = 0.5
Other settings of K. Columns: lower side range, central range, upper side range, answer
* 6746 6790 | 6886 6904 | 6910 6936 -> 0.81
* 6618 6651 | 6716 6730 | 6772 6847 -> -1.85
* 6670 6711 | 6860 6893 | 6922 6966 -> 1.03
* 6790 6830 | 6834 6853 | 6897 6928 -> 0.29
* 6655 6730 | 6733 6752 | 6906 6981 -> 0.20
